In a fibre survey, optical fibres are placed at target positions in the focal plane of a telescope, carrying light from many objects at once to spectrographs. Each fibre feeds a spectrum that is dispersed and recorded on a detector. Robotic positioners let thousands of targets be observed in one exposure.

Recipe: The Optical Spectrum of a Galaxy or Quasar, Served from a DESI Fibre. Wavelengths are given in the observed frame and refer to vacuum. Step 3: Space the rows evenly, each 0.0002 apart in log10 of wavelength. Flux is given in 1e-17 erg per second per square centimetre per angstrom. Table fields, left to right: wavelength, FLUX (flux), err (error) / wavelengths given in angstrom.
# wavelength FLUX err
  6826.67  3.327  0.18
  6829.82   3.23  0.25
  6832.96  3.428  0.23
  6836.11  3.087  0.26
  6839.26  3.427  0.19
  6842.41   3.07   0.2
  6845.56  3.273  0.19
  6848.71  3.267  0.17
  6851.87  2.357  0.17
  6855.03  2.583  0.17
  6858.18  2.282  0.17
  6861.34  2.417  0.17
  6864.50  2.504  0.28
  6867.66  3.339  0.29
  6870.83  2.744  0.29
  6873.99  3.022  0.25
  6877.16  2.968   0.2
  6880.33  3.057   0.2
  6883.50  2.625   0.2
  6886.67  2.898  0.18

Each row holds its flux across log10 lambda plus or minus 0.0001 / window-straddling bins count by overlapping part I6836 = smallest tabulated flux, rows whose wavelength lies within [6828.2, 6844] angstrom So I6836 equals 3.07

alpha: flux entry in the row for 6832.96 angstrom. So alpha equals 3.428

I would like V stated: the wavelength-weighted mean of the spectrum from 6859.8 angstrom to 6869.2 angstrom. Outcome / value 2.75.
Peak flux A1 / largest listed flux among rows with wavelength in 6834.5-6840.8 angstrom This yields 3.427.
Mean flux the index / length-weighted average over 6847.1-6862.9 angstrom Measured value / 2.58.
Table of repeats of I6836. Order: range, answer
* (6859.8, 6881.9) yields 2.417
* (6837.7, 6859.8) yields 2.282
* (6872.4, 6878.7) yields 2.968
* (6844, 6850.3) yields 3.267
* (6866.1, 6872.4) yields 2.744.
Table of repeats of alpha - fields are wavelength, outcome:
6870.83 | 2.744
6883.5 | 2.625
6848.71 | 3.267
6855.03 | 2.583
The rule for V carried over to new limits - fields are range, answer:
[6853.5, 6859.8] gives 2.43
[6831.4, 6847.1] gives 3.26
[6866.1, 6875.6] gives 3.03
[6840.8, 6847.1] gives 3.17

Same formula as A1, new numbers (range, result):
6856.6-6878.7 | 3.339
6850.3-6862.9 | 2.583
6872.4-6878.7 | 3.022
